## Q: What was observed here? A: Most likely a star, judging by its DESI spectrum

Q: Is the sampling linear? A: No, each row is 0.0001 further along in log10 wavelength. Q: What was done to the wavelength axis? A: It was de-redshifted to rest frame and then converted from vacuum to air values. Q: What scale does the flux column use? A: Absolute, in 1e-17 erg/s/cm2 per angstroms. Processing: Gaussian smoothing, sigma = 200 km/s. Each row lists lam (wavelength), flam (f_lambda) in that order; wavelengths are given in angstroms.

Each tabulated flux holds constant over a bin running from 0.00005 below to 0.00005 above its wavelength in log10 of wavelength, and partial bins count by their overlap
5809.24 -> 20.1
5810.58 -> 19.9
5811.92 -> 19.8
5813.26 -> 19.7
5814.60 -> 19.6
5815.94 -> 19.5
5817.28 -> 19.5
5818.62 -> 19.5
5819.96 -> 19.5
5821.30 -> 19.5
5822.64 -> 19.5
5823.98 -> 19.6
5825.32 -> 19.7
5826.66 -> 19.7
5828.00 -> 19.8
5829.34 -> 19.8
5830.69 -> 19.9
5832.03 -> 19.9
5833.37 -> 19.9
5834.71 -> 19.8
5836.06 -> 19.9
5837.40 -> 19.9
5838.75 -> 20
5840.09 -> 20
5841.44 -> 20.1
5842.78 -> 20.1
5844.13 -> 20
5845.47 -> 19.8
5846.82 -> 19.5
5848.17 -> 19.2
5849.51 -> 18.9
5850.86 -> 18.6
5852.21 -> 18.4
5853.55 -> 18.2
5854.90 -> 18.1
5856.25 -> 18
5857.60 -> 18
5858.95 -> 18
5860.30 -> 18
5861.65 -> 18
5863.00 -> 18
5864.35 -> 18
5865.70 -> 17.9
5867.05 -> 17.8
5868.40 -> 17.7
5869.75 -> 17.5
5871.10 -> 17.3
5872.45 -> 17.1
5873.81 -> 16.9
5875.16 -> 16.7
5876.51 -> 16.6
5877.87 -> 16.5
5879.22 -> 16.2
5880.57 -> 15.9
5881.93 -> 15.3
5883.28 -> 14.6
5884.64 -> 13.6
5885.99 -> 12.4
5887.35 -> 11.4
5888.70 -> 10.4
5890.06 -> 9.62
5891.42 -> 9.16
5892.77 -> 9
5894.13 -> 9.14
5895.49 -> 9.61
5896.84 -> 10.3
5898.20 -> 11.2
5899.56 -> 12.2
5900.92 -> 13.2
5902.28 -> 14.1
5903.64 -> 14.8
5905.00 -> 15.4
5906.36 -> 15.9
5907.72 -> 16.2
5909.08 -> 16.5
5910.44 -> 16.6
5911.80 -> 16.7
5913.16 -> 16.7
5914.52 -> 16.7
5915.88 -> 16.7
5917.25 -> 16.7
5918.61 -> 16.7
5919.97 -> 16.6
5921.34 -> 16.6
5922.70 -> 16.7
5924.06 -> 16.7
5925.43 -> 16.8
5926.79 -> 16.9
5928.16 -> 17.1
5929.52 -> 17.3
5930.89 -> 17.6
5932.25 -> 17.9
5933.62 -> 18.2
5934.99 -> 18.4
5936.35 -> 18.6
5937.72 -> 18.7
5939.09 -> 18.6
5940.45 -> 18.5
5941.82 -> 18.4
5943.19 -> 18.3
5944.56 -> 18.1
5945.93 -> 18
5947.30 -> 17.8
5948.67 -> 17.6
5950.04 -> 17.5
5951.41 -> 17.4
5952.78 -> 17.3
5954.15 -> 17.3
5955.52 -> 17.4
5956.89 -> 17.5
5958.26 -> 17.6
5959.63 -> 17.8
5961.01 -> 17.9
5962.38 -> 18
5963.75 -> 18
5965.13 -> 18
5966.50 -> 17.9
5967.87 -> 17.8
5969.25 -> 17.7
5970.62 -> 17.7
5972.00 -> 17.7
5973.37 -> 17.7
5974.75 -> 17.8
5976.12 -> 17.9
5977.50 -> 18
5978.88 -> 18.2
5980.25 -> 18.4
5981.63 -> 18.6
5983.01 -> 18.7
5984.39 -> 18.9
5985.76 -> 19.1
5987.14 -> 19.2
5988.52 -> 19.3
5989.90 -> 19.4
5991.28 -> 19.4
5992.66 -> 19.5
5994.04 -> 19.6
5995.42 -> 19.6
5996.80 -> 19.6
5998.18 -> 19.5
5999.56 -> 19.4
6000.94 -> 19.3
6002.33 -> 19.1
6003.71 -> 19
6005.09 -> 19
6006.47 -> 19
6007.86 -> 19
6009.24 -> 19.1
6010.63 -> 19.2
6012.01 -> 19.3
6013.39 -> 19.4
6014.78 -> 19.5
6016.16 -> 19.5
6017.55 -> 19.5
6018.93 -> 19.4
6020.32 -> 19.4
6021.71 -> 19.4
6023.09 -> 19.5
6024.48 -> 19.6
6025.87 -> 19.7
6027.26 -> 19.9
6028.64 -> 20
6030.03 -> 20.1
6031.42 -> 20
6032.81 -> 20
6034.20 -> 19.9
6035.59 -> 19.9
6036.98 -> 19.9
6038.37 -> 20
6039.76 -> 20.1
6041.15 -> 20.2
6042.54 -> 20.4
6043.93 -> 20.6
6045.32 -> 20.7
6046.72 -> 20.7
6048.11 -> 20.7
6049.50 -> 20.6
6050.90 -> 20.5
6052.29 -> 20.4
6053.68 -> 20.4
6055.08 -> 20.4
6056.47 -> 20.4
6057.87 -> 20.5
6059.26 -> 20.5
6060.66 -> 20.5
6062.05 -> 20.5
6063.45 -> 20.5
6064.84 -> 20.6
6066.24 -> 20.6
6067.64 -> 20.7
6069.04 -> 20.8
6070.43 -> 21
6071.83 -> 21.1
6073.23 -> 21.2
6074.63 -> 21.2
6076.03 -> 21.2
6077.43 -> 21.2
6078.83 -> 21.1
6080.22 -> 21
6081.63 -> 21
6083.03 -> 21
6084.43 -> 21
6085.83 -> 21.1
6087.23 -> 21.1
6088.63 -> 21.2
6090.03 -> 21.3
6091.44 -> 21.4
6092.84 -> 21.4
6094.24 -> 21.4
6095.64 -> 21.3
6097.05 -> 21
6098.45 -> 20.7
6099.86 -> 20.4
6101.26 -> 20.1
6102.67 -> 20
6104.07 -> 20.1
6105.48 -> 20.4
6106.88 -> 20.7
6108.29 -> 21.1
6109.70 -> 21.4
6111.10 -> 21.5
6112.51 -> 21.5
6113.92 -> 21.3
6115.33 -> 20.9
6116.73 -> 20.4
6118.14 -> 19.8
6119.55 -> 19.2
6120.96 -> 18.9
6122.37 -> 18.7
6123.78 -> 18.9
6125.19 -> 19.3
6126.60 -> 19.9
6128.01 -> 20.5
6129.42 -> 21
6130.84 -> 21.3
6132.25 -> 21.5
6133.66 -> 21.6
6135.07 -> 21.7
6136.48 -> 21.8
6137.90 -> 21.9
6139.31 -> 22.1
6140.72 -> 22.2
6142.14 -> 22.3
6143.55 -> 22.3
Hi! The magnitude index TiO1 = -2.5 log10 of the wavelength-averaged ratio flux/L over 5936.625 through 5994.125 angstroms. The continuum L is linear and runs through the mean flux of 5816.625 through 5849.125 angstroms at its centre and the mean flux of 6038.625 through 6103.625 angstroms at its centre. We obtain 0.12 mag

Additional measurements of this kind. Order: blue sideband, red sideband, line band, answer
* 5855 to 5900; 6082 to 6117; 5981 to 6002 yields -0.07 mag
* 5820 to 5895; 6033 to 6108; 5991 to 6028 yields 0.02 mag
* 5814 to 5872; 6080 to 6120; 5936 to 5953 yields 0.10 mag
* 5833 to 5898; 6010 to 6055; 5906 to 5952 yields 0.03 mag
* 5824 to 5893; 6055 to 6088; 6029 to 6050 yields 0.01 mag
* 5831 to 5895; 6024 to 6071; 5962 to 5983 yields 0.06 mag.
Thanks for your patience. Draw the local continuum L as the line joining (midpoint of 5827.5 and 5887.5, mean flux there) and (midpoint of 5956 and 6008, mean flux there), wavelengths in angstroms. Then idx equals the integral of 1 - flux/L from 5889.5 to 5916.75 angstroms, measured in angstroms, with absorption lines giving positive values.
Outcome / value 7.0 angstroms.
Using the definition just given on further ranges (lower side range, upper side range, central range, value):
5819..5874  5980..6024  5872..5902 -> 9.4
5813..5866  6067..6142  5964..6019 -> 3.6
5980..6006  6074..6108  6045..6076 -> -0.4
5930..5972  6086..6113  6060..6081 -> -0.5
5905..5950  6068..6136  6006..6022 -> -0.2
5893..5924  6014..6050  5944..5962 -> -1.1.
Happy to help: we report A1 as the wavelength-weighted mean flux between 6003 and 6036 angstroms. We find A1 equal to 19.5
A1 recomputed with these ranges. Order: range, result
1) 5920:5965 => 17.7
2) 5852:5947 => 16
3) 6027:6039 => 20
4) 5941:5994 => 18.1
